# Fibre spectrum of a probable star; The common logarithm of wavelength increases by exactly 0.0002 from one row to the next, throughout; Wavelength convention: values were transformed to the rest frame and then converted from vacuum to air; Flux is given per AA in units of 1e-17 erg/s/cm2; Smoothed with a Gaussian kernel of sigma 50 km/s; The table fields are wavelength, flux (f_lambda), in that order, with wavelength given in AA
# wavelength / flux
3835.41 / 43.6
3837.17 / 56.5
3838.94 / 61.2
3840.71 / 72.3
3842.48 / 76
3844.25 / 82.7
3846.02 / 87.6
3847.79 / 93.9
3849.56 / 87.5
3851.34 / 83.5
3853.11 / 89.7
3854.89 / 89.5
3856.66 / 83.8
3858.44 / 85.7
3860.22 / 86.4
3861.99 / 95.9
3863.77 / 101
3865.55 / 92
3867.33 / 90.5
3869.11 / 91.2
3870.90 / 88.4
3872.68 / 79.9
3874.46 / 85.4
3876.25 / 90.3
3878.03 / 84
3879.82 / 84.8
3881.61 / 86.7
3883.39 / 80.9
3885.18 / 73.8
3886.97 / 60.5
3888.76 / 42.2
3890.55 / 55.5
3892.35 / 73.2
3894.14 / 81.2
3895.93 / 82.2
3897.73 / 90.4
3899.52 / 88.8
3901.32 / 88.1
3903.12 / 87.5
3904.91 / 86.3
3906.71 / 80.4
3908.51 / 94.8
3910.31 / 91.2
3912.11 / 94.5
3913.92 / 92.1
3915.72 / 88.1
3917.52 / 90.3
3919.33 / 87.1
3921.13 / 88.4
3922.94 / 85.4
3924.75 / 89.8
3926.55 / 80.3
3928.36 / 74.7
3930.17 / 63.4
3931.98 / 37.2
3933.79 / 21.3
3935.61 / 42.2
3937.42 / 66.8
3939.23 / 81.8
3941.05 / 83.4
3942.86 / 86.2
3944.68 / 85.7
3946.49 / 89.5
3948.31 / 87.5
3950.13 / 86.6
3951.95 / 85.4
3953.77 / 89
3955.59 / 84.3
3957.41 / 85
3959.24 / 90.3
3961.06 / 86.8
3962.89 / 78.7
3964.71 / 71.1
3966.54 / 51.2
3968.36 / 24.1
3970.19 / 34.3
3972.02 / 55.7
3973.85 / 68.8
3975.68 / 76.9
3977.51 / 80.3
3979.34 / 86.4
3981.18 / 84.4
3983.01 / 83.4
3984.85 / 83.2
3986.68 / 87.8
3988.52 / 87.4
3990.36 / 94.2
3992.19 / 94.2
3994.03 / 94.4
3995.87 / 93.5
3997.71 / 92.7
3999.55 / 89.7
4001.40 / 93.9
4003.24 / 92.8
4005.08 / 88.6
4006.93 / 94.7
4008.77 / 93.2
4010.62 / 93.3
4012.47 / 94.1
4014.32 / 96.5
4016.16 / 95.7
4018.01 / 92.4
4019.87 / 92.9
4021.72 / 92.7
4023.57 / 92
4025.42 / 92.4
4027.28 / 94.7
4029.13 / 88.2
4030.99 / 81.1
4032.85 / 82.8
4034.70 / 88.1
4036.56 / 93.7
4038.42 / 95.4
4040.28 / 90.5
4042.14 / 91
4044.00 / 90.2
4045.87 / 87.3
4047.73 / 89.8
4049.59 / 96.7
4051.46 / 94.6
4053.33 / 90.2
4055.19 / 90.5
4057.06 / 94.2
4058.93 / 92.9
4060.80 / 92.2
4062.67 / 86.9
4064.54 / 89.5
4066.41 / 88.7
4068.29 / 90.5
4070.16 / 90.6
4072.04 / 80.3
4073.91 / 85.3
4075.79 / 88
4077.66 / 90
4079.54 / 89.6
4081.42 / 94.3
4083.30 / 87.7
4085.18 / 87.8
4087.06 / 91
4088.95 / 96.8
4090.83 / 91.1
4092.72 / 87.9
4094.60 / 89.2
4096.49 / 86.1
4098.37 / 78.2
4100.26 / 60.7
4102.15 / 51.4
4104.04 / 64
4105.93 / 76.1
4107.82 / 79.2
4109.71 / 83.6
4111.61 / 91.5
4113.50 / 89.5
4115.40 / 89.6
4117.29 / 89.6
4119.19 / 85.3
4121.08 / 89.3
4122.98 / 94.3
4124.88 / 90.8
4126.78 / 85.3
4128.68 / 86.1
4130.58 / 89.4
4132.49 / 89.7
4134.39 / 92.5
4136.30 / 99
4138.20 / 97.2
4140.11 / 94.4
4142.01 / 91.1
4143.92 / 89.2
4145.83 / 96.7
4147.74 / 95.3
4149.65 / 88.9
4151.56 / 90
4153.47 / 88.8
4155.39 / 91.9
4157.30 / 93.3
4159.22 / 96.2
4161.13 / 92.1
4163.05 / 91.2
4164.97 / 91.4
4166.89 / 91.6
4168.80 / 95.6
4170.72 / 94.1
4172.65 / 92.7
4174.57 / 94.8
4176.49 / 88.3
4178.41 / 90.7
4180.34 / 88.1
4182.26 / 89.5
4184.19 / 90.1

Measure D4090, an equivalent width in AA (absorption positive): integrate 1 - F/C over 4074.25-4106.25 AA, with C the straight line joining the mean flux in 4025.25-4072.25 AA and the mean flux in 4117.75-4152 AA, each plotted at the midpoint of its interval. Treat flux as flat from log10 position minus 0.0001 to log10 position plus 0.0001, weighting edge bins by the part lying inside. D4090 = 2.7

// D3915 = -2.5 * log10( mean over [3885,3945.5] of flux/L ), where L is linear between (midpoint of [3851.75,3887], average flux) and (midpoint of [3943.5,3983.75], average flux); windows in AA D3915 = 0.06 mag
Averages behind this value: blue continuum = 86.6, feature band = 76.9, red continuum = 75.7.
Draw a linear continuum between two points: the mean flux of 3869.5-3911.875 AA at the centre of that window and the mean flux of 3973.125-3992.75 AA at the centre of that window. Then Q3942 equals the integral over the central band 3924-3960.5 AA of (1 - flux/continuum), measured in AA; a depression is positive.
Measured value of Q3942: 3.2 AA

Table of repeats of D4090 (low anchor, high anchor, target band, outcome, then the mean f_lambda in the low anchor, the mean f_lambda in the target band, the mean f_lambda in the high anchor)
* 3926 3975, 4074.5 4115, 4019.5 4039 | -3.2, 70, 90.2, 83.6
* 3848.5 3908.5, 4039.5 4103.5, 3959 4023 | 2.0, 83.4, 83.2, 87.5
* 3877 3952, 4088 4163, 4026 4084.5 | -3.7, 78.5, 89.9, 87.5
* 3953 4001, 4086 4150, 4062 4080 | -0.8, 78.9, 87.9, 86.8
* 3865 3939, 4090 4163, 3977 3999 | -1.8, 78.8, 88.7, 87.3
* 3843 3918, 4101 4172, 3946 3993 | 4.5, 84.7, 77.8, 88.7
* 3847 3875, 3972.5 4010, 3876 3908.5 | 3.6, 89.1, 78.9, 87.7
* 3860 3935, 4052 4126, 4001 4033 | -2.9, 80.9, 92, 86.3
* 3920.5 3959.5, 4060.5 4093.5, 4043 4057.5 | -0.8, 76.2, 91.6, 89.3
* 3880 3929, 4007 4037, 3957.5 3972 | 3.9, 82.1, 63.2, 91.5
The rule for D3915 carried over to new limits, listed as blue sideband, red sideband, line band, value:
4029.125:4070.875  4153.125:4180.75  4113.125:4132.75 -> 0.03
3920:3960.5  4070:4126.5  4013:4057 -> -0.12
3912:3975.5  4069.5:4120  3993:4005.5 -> -0.19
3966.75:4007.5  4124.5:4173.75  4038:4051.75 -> -0.09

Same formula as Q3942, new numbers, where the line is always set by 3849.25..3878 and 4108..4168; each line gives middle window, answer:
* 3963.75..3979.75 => 5.2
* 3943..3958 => 0.5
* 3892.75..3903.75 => 0.4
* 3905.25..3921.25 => -0.1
